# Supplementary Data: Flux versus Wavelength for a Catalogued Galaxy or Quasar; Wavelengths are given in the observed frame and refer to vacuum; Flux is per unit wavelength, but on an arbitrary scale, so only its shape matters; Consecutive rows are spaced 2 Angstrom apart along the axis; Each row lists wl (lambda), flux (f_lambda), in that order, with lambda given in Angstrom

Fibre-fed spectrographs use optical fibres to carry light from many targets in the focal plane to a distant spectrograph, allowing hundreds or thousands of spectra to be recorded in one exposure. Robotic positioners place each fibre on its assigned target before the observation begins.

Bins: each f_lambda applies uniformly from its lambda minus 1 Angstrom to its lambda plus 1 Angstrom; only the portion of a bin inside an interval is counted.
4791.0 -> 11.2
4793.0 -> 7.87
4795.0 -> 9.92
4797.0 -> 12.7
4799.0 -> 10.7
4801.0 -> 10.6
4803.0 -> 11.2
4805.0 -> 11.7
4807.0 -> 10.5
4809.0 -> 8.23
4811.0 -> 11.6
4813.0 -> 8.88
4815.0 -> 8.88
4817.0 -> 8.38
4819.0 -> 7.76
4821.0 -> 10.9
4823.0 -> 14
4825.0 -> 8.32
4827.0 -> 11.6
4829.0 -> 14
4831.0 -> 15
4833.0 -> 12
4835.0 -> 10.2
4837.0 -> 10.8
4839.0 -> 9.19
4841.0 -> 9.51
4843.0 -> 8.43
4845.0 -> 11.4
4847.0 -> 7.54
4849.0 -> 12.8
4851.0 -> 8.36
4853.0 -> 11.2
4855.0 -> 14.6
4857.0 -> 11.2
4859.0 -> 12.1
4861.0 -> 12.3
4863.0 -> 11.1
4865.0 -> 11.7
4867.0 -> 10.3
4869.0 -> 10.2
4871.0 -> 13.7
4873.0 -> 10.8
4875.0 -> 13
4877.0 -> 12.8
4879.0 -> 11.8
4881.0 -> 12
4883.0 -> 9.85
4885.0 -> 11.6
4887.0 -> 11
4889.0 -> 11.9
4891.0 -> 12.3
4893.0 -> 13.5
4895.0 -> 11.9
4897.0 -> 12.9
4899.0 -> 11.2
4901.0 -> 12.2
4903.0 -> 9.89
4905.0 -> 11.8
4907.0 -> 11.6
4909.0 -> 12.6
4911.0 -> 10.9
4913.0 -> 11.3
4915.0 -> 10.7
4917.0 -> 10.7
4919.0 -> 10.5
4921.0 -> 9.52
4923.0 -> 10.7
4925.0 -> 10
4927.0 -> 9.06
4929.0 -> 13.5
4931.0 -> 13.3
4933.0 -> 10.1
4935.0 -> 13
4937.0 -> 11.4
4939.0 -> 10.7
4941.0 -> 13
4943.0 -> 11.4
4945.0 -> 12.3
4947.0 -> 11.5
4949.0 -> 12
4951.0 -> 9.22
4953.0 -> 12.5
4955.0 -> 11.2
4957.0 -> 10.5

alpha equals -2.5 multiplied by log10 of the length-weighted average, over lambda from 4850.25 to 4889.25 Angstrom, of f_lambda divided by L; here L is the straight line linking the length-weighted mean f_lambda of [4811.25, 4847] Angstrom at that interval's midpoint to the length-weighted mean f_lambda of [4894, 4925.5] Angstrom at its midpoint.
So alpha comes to -0.074 mag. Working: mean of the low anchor 10.5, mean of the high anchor 11.2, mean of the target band 11.6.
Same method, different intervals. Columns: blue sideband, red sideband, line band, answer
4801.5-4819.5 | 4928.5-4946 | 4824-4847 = -0.06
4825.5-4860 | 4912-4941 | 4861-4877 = -0.05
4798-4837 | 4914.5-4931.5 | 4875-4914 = -0.09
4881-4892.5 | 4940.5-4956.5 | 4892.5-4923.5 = 0.02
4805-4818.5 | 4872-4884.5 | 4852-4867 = -0.08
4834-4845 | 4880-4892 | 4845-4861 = -0.09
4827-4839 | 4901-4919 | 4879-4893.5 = -0.02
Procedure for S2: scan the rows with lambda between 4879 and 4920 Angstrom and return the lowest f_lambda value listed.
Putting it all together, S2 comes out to 9.85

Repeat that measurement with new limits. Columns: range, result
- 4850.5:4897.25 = 8.36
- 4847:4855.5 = 7.54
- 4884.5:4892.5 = 11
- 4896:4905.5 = 9.89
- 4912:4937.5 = 9.06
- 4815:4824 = 7.76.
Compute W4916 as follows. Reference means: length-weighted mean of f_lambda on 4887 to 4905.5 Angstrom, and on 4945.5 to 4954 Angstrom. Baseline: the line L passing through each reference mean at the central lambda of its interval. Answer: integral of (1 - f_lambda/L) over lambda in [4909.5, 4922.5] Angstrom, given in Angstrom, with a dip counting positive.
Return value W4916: 1.1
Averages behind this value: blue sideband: 11.9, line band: 10.7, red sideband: 11.4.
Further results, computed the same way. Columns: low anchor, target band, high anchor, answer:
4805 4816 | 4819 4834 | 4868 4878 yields -2.2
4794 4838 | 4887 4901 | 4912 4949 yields -1.3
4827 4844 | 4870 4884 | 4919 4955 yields -0.9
